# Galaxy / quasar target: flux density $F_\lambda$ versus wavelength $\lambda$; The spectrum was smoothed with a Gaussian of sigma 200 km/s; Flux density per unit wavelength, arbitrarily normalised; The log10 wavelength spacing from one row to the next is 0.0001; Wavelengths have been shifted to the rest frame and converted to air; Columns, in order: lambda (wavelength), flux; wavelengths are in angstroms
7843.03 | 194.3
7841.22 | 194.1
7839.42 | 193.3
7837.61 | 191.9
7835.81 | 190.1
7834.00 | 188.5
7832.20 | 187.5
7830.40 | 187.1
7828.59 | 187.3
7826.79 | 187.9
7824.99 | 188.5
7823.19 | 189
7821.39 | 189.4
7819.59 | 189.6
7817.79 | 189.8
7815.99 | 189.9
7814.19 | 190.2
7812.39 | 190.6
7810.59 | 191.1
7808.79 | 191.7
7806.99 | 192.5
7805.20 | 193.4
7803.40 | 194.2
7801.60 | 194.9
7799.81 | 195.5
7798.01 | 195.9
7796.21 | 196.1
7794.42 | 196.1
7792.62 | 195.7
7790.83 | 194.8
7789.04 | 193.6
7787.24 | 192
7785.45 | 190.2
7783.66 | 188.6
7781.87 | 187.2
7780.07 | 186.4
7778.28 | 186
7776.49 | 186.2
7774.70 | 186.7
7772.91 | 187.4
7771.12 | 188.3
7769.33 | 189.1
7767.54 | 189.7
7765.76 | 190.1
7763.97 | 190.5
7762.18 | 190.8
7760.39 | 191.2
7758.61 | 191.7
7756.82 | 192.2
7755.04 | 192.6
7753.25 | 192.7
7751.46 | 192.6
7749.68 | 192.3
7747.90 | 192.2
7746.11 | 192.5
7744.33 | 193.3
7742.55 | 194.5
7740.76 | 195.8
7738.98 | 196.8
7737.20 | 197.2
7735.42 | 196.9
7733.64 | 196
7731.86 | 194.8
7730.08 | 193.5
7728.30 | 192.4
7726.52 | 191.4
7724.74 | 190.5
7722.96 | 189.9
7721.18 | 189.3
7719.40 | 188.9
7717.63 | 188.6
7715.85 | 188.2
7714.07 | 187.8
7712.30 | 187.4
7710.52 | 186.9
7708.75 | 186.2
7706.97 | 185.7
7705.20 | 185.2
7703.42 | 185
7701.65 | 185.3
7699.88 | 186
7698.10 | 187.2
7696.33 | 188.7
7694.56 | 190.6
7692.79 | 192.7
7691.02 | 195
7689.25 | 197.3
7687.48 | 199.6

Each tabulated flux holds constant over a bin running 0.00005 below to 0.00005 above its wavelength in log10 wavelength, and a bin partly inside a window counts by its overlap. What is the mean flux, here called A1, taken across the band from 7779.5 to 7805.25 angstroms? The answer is 193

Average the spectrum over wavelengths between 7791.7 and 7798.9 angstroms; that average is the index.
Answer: 196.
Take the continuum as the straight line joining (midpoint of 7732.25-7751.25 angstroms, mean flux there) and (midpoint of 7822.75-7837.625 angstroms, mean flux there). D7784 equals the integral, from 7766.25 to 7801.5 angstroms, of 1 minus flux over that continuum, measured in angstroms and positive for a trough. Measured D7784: 0.2 angstroms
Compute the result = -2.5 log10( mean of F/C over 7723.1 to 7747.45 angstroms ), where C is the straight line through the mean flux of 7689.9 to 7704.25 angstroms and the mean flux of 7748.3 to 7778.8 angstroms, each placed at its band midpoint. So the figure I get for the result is -0.025 mag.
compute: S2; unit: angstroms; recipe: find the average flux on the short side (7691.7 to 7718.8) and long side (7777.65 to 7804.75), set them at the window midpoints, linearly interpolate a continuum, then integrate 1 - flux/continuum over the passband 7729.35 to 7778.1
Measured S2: -0.4 angstroms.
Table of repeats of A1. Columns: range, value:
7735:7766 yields 193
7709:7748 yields 192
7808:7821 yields 190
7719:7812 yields 192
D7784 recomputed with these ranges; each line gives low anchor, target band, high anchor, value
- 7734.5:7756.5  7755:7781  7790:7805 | 0.7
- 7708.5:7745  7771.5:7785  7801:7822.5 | 0.3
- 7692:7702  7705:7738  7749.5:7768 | -0.1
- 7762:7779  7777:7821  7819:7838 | -0.8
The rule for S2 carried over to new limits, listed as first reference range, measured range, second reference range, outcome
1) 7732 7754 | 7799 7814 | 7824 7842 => -0.1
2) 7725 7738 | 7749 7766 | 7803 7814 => 0.2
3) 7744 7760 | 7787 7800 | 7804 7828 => -0.3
